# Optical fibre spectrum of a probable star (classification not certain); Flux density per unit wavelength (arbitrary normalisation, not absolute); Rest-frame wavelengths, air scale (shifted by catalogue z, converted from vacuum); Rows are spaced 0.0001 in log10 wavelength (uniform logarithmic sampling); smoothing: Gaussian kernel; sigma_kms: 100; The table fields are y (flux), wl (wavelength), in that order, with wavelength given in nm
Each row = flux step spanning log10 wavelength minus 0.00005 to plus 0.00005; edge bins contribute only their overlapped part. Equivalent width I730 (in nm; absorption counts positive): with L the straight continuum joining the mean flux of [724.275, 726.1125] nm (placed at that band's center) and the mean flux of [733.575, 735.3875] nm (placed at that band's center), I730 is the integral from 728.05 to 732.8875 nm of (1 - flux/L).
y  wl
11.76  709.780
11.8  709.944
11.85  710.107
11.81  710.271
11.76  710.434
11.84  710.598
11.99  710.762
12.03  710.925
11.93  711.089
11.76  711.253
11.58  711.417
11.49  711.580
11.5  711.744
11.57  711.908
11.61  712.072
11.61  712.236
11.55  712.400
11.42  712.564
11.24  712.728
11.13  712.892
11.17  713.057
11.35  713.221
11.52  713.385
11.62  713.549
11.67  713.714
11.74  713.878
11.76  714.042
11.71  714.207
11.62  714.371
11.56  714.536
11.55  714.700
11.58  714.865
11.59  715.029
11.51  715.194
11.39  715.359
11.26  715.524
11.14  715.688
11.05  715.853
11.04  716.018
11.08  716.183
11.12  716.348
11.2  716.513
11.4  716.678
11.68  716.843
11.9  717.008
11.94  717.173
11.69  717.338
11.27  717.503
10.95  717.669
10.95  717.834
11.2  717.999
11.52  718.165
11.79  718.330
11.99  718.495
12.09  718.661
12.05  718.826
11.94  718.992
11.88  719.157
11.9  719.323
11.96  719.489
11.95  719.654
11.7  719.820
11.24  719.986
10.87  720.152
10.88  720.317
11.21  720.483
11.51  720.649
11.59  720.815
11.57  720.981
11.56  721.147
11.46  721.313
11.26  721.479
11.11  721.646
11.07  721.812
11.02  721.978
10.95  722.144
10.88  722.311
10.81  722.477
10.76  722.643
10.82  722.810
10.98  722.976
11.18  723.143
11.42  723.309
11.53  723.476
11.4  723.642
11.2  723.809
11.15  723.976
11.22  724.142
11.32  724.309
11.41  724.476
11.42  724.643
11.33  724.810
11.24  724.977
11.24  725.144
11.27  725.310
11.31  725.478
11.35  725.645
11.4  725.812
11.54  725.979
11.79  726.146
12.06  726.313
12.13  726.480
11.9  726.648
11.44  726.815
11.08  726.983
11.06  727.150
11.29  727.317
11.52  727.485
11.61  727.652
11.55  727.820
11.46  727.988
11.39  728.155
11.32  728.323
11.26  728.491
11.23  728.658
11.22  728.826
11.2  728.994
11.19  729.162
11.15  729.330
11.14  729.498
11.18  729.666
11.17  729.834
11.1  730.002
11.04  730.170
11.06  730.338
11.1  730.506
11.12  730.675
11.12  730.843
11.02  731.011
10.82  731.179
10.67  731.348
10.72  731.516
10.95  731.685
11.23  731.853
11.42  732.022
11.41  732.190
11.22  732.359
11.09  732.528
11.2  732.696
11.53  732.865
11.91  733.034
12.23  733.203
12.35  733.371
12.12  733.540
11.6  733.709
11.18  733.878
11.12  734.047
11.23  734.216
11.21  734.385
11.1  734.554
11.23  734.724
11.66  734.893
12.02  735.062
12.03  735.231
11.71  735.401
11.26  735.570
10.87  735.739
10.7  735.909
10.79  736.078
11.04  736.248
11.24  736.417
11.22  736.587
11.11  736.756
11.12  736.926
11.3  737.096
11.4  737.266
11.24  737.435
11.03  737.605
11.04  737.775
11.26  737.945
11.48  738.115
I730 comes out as 0.12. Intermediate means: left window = 11.4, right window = 11.5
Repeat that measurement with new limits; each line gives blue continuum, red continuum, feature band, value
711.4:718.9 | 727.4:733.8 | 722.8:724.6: 0.02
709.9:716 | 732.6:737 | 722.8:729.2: 0.06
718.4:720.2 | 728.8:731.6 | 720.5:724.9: 0.13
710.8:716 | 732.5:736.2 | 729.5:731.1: 0.05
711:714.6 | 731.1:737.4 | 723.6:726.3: 0.01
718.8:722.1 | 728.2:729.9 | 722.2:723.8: 0.04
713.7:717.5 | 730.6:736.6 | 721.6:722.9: 0.06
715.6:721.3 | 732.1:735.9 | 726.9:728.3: 0.02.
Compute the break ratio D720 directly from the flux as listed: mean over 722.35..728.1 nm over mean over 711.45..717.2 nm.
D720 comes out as 1.0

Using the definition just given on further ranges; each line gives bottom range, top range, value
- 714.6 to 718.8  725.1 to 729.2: 1.00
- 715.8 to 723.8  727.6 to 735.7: 1.00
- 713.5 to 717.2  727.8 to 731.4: 0.97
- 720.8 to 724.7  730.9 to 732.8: 0.99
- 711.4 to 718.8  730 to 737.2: 0.98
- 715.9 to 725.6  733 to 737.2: 1.00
